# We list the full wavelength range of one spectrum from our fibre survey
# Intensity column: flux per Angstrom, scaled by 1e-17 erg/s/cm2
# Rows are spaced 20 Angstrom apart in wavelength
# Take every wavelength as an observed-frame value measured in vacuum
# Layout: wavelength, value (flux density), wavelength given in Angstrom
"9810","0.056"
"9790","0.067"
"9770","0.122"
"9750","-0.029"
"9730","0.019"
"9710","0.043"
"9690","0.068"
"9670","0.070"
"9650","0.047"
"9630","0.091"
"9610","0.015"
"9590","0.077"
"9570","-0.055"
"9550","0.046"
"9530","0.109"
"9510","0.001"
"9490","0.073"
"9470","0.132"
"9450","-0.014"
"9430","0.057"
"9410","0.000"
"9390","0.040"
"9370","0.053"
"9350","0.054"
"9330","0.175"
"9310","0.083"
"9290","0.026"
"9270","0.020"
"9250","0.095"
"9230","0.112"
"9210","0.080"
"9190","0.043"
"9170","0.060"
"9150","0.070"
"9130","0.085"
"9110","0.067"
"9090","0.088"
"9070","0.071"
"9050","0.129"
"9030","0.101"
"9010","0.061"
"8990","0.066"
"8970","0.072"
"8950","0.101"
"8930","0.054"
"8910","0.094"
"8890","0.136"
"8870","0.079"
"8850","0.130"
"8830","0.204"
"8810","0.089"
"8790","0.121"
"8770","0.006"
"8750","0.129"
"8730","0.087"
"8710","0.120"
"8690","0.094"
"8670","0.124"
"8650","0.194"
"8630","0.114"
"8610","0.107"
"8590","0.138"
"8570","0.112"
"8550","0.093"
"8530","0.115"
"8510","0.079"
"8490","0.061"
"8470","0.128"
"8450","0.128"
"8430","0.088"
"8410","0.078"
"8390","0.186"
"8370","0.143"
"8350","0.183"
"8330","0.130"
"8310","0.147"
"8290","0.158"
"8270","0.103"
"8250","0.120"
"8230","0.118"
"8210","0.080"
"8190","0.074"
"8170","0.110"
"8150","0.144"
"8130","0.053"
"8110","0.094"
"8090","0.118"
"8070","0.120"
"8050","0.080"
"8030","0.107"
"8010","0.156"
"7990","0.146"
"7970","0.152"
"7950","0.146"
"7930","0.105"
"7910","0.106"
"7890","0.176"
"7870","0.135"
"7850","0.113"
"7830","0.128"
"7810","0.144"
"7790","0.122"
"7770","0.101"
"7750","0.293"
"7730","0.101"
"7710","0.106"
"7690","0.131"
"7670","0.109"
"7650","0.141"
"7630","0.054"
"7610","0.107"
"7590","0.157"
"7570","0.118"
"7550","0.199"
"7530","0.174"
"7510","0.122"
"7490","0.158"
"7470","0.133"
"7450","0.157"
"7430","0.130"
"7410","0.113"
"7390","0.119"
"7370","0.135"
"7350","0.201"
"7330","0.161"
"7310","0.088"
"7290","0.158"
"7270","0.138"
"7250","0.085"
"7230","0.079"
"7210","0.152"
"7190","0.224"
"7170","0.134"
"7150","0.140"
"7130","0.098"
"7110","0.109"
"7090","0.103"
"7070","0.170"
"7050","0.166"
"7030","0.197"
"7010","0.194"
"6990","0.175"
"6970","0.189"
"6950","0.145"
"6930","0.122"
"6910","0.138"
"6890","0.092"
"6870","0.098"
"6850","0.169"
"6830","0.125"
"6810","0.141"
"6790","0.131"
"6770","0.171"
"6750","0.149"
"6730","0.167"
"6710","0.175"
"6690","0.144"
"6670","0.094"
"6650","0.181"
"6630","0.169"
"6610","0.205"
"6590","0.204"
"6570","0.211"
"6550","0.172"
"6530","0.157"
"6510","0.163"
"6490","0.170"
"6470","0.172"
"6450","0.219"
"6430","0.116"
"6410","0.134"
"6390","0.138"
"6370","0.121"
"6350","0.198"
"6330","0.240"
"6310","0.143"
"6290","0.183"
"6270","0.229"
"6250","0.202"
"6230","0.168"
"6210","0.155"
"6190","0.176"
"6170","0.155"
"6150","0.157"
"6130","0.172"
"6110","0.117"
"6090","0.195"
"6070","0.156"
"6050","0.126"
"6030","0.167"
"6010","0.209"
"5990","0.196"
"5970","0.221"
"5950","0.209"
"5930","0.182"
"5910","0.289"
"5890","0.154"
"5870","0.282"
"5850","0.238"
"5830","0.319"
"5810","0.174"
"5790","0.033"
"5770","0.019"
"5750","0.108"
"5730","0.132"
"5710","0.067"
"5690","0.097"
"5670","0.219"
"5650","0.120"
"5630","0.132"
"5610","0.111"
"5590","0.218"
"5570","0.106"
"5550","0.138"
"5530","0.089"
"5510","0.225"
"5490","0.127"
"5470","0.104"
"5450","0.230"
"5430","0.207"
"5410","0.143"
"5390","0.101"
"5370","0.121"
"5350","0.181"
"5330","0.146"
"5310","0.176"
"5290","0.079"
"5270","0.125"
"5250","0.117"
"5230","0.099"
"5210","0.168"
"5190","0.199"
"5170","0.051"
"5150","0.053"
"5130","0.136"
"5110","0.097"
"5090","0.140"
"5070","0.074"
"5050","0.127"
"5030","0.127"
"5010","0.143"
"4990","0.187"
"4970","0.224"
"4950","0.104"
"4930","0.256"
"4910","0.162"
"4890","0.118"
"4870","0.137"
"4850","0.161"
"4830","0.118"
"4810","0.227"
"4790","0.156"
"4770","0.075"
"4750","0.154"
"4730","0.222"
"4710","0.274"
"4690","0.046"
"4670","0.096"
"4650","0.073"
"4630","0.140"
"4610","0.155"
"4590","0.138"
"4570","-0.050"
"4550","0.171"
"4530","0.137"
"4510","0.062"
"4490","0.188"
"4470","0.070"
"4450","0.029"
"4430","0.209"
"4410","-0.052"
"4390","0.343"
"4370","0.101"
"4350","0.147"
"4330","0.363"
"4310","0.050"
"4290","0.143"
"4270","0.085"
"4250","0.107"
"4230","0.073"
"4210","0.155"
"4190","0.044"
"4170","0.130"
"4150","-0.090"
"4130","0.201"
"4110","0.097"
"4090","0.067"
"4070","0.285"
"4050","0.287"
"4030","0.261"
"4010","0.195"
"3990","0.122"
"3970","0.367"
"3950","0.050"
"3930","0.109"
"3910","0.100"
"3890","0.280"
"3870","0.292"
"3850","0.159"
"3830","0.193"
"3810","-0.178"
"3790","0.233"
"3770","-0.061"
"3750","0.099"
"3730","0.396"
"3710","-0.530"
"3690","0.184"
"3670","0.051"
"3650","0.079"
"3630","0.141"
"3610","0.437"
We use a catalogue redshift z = 0.18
